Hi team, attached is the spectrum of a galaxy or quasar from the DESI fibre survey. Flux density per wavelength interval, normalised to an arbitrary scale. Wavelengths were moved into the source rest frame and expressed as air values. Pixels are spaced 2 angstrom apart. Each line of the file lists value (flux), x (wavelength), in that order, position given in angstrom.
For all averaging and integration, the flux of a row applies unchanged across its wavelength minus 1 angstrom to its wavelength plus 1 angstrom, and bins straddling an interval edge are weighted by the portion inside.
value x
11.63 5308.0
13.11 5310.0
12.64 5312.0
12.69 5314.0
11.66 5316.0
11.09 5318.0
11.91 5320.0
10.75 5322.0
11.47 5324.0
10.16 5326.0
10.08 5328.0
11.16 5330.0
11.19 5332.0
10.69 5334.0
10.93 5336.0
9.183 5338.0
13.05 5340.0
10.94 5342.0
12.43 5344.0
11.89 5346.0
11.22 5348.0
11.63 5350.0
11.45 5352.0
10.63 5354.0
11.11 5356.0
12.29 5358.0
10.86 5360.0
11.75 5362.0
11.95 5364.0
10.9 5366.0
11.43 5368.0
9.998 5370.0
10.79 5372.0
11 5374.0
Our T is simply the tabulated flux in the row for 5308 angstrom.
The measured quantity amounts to 11.63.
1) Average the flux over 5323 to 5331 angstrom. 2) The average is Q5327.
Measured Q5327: 10.7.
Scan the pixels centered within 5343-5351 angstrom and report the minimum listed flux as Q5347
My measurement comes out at 11.22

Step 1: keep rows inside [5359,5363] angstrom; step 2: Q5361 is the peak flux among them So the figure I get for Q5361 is 11.75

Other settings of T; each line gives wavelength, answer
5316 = 11.66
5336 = 10.93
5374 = 11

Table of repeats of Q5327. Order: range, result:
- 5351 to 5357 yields 11.1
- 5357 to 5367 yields 11.6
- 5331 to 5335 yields 10.9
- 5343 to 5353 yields 11.7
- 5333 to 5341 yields 11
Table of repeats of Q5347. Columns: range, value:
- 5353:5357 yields 10.63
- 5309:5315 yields 12.64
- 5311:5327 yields 10.16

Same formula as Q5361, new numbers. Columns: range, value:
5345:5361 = 12.29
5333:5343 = 13.05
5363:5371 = 11.95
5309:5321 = 13.11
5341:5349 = 12.43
